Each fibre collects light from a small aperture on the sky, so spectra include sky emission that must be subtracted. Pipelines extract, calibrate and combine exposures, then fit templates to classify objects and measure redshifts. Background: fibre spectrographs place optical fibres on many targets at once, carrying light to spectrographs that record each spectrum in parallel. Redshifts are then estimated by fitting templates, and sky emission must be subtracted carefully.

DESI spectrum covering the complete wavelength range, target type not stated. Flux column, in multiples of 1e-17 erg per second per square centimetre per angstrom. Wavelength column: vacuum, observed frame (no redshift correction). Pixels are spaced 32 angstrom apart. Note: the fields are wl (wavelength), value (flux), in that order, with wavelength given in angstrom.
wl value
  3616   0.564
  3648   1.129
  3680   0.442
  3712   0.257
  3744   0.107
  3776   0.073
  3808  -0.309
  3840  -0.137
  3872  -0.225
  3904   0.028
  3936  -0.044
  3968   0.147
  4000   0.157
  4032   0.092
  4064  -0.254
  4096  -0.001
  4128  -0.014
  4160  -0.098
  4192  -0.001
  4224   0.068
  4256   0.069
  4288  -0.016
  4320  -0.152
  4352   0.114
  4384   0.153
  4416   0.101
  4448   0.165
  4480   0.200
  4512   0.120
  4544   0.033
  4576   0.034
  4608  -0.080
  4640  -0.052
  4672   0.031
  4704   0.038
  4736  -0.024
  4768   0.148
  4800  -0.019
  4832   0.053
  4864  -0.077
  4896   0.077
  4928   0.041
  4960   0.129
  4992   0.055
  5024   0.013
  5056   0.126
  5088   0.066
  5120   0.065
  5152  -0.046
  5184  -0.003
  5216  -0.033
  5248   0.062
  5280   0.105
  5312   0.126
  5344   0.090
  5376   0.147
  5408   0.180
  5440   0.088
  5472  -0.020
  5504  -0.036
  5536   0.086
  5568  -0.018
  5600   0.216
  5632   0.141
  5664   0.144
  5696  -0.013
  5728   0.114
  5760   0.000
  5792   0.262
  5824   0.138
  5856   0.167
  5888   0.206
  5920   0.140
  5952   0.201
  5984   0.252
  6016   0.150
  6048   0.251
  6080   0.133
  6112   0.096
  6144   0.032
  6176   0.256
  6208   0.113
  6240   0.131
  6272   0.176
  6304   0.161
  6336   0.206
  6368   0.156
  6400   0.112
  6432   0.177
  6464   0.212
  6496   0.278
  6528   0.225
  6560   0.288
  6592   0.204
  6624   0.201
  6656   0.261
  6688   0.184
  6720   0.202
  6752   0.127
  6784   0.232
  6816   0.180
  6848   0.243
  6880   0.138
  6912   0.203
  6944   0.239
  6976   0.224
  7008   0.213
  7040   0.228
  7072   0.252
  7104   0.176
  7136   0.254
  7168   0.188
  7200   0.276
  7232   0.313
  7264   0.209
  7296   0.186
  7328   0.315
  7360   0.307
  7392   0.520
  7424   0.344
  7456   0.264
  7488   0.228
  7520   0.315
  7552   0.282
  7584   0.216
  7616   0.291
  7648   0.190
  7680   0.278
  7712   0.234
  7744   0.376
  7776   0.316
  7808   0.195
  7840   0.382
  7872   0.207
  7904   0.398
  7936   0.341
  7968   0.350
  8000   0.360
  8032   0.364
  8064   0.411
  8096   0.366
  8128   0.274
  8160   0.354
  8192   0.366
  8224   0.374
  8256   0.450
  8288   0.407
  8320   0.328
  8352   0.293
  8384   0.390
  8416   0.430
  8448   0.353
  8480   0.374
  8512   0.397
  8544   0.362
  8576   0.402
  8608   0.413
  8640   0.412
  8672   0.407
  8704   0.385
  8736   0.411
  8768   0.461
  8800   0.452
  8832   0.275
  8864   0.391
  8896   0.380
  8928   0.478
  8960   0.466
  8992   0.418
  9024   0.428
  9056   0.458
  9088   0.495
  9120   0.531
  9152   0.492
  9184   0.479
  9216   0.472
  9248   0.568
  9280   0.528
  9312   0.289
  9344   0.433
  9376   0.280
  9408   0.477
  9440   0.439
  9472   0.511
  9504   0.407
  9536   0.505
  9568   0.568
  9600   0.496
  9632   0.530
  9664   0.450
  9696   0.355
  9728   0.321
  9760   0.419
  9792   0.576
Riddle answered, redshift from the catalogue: 0.983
